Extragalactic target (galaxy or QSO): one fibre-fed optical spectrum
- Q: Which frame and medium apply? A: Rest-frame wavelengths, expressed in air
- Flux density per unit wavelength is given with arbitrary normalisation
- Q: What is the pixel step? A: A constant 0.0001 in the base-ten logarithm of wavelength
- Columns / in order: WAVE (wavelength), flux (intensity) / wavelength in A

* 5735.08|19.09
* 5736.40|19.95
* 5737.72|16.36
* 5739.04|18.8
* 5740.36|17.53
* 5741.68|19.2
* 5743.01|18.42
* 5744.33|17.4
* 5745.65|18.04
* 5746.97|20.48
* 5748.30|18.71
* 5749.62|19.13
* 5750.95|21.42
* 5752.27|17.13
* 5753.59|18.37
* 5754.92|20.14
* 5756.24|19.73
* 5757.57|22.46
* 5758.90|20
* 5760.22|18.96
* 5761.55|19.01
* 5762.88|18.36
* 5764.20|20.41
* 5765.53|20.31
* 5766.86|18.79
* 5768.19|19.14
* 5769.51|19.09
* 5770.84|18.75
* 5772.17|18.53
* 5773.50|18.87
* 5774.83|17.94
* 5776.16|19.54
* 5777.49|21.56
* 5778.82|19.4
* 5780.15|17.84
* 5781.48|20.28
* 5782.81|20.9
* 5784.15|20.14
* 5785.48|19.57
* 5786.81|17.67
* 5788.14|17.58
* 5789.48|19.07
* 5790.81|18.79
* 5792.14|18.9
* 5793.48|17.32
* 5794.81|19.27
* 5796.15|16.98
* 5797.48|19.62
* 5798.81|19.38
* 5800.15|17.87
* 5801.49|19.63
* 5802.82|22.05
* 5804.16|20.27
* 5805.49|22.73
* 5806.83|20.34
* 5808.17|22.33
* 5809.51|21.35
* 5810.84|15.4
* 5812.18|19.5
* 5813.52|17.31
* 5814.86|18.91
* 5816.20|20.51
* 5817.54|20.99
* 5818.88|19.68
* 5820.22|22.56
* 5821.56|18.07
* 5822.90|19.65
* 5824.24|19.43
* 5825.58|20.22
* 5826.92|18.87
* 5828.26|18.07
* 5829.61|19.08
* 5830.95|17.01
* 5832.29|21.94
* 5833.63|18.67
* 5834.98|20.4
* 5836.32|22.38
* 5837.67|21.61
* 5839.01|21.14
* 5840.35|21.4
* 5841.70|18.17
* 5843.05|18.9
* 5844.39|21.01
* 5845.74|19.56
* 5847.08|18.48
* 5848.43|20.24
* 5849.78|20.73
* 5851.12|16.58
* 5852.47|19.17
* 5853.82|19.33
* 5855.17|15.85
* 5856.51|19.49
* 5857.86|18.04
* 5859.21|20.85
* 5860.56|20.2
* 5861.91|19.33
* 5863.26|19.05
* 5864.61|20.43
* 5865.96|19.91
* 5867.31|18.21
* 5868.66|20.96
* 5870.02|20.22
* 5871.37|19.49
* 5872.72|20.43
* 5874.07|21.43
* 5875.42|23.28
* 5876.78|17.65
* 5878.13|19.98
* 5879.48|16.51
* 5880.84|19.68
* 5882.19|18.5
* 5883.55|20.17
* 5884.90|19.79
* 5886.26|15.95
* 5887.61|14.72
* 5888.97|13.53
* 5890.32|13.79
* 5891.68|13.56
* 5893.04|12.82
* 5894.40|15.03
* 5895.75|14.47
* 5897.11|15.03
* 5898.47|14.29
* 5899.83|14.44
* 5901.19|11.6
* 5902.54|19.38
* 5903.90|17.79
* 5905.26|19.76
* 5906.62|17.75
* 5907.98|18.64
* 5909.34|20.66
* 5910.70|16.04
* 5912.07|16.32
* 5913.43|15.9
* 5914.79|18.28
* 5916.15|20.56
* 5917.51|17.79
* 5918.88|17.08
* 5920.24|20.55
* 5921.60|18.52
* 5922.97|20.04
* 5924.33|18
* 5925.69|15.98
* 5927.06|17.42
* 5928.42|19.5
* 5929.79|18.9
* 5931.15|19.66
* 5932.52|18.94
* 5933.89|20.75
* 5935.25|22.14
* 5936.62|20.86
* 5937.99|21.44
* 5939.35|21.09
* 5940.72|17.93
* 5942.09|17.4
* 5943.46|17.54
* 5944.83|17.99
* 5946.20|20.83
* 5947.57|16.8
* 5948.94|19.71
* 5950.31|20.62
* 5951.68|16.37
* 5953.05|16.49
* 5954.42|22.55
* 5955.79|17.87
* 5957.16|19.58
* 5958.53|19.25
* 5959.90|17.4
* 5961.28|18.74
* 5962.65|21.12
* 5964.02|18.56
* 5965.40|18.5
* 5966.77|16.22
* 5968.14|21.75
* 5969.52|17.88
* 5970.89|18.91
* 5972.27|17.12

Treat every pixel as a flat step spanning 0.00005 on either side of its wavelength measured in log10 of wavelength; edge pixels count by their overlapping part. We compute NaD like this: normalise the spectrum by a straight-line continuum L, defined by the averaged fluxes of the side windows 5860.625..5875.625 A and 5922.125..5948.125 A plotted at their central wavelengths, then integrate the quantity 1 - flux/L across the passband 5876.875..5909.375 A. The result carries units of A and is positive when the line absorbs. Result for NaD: 5.4 A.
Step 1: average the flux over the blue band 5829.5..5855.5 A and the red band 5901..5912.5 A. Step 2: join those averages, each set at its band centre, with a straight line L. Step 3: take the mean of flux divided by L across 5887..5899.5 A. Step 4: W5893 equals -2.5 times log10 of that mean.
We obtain 0.27 mag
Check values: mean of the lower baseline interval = 19.6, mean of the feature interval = 14.1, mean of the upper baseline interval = 17.8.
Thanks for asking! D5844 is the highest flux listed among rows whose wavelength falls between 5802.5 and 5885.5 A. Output 23.28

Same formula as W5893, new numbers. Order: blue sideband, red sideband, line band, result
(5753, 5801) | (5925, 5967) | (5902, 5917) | 0.05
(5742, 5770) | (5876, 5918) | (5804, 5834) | -0.09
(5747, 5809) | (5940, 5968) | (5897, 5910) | 0.11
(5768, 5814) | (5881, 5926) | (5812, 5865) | -0.07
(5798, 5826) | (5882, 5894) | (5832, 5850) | -0.11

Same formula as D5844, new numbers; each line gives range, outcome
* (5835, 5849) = 22.38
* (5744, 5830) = 22.73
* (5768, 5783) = 21.56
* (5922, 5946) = 22.14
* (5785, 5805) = 22.05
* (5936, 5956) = 22.55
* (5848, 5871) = 20.96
